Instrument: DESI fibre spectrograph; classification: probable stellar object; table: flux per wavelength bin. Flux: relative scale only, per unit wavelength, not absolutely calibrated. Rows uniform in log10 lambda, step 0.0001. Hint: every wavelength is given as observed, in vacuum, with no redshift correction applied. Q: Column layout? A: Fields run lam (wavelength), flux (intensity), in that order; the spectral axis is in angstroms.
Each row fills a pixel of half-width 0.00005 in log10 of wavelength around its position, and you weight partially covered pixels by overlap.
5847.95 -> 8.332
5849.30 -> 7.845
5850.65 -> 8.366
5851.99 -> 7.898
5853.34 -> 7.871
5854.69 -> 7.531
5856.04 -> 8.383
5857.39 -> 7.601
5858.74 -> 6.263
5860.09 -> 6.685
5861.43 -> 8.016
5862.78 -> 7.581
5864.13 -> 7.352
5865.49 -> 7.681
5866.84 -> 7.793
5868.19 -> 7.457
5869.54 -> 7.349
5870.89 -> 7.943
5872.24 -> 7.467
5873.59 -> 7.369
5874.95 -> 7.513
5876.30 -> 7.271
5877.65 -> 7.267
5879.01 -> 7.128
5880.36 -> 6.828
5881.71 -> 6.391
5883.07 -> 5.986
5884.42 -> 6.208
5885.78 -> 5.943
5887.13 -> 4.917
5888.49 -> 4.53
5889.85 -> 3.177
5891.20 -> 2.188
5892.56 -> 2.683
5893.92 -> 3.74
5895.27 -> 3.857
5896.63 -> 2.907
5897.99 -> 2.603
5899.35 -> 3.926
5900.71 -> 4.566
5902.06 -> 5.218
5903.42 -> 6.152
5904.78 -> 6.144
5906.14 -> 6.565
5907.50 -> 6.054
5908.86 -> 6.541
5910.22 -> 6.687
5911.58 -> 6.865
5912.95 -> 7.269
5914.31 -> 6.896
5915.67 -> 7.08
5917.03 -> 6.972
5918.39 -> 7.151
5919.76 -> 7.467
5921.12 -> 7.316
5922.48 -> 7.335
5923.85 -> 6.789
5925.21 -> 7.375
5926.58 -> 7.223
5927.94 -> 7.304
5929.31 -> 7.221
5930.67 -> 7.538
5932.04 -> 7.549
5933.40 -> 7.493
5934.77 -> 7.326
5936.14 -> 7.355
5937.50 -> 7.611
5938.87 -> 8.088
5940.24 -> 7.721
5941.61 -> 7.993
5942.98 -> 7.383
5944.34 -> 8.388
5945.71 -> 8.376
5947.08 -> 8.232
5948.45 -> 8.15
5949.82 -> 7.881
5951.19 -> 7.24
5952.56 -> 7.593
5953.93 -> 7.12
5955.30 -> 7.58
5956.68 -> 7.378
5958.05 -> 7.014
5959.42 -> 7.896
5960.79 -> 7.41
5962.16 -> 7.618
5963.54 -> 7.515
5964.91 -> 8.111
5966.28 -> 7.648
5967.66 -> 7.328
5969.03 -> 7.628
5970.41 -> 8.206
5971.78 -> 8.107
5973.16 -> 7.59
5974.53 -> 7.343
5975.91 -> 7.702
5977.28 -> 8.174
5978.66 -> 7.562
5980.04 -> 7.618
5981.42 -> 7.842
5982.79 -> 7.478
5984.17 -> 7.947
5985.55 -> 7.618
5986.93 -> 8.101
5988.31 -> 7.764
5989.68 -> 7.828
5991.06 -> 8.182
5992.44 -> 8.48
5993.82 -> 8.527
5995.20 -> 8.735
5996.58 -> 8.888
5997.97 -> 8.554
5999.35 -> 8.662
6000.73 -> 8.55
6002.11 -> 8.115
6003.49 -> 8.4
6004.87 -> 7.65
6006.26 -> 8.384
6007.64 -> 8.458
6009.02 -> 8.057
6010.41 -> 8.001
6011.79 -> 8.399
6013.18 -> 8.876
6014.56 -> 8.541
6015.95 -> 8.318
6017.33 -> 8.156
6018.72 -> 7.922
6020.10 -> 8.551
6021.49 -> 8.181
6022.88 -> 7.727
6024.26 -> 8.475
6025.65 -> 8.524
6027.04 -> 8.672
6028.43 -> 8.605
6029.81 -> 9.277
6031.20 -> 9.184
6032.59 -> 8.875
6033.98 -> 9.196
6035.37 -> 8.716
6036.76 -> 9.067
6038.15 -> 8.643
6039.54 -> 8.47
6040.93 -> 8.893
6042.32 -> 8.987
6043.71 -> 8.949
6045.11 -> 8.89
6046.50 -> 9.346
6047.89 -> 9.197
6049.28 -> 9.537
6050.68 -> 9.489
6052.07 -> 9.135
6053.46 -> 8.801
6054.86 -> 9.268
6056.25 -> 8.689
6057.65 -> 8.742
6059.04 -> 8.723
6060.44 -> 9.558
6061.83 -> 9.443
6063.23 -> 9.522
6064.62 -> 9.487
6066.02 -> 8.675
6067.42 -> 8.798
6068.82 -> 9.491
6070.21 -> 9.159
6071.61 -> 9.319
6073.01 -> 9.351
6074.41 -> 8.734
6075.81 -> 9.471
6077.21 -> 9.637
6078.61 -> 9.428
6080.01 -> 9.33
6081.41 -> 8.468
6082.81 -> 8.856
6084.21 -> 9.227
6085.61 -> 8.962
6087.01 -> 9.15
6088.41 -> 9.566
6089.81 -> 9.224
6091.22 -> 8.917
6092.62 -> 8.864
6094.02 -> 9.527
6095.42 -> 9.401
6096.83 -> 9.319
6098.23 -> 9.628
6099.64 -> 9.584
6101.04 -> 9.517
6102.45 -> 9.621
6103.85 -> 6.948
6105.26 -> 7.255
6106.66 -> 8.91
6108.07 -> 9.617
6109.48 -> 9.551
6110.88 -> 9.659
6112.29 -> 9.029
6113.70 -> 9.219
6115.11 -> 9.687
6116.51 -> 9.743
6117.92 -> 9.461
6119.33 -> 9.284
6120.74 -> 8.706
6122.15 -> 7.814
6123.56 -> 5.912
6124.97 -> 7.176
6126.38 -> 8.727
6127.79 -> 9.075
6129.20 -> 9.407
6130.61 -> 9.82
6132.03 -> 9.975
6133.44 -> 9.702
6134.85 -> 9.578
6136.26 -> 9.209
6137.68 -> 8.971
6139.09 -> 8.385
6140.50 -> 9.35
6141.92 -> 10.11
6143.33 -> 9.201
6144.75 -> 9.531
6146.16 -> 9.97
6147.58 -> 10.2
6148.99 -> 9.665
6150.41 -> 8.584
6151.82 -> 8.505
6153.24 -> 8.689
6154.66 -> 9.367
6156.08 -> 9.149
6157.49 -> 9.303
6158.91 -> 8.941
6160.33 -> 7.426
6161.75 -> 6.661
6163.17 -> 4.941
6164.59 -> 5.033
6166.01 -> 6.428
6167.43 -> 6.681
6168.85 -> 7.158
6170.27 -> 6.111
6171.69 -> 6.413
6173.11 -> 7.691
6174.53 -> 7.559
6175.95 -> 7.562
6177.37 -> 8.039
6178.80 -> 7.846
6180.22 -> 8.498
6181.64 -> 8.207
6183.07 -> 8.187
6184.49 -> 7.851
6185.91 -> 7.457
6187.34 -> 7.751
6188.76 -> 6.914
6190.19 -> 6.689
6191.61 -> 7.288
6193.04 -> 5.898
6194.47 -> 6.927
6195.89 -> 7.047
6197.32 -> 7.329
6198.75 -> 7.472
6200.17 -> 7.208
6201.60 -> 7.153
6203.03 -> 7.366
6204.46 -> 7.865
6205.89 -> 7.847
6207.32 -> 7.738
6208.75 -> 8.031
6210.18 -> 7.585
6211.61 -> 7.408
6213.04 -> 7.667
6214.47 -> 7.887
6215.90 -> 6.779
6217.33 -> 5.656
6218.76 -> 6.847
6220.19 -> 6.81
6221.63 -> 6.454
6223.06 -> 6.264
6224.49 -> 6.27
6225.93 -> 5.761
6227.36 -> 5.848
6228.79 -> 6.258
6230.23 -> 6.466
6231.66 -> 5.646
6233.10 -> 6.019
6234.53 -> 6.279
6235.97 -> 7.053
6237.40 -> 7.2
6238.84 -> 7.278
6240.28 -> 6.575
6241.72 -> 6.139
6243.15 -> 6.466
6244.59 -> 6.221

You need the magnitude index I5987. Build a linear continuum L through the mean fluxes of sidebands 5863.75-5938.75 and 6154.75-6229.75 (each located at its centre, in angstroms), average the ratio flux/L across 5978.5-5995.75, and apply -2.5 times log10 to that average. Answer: -0.207 mag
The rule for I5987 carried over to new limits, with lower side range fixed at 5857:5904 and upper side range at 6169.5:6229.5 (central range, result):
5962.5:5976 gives -0.23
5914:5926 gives -0.18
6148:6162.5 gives -0.23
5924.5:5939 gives -0.21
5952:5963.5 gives -0.20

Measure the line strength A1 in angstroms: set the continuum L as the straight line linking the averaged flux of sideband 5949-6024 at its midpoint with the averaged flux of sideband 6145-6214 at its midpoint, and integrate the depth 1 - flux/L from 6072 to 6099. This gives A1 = -4.8 angstroms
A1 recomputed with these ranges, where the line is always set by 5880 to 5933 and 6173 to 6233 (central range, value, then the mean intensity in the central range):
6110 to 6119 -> -3.6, 9.47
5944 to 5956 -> -3.5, 7.82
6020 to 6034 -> -4.9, 8.64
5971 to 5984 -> -3.2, 7.73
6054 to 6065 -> -4.4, 9.17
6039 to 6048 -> -3.5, 8.95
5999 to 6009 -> -3.2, 8.29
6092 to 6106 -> -4.7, 8.97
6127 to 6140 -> -4.7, 9.34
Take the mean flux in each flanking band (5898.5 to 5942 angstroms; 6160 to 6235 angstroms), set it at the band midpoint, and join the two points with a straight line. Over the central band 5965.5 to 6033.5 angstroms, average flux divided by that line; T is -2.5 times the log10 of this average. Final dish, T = -0.19 mag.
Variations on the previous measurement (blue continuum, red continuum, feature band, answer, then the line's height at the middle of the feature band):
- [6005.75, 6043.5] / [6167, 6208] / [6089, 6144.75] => -0.150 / 7.89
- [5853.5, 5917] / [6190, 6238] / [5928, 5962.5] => -0.207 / 6.31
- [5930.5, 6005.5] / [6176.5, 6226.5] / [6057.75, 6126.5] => -0.196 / 7.54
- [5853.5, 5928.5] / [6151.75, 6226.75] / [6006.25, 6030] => -0.235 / 6.75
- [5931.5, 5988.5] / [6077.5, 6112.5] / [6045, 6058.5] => -0.056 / 8.66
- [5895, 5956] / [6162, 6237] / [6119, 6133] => -0.230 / 6.95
